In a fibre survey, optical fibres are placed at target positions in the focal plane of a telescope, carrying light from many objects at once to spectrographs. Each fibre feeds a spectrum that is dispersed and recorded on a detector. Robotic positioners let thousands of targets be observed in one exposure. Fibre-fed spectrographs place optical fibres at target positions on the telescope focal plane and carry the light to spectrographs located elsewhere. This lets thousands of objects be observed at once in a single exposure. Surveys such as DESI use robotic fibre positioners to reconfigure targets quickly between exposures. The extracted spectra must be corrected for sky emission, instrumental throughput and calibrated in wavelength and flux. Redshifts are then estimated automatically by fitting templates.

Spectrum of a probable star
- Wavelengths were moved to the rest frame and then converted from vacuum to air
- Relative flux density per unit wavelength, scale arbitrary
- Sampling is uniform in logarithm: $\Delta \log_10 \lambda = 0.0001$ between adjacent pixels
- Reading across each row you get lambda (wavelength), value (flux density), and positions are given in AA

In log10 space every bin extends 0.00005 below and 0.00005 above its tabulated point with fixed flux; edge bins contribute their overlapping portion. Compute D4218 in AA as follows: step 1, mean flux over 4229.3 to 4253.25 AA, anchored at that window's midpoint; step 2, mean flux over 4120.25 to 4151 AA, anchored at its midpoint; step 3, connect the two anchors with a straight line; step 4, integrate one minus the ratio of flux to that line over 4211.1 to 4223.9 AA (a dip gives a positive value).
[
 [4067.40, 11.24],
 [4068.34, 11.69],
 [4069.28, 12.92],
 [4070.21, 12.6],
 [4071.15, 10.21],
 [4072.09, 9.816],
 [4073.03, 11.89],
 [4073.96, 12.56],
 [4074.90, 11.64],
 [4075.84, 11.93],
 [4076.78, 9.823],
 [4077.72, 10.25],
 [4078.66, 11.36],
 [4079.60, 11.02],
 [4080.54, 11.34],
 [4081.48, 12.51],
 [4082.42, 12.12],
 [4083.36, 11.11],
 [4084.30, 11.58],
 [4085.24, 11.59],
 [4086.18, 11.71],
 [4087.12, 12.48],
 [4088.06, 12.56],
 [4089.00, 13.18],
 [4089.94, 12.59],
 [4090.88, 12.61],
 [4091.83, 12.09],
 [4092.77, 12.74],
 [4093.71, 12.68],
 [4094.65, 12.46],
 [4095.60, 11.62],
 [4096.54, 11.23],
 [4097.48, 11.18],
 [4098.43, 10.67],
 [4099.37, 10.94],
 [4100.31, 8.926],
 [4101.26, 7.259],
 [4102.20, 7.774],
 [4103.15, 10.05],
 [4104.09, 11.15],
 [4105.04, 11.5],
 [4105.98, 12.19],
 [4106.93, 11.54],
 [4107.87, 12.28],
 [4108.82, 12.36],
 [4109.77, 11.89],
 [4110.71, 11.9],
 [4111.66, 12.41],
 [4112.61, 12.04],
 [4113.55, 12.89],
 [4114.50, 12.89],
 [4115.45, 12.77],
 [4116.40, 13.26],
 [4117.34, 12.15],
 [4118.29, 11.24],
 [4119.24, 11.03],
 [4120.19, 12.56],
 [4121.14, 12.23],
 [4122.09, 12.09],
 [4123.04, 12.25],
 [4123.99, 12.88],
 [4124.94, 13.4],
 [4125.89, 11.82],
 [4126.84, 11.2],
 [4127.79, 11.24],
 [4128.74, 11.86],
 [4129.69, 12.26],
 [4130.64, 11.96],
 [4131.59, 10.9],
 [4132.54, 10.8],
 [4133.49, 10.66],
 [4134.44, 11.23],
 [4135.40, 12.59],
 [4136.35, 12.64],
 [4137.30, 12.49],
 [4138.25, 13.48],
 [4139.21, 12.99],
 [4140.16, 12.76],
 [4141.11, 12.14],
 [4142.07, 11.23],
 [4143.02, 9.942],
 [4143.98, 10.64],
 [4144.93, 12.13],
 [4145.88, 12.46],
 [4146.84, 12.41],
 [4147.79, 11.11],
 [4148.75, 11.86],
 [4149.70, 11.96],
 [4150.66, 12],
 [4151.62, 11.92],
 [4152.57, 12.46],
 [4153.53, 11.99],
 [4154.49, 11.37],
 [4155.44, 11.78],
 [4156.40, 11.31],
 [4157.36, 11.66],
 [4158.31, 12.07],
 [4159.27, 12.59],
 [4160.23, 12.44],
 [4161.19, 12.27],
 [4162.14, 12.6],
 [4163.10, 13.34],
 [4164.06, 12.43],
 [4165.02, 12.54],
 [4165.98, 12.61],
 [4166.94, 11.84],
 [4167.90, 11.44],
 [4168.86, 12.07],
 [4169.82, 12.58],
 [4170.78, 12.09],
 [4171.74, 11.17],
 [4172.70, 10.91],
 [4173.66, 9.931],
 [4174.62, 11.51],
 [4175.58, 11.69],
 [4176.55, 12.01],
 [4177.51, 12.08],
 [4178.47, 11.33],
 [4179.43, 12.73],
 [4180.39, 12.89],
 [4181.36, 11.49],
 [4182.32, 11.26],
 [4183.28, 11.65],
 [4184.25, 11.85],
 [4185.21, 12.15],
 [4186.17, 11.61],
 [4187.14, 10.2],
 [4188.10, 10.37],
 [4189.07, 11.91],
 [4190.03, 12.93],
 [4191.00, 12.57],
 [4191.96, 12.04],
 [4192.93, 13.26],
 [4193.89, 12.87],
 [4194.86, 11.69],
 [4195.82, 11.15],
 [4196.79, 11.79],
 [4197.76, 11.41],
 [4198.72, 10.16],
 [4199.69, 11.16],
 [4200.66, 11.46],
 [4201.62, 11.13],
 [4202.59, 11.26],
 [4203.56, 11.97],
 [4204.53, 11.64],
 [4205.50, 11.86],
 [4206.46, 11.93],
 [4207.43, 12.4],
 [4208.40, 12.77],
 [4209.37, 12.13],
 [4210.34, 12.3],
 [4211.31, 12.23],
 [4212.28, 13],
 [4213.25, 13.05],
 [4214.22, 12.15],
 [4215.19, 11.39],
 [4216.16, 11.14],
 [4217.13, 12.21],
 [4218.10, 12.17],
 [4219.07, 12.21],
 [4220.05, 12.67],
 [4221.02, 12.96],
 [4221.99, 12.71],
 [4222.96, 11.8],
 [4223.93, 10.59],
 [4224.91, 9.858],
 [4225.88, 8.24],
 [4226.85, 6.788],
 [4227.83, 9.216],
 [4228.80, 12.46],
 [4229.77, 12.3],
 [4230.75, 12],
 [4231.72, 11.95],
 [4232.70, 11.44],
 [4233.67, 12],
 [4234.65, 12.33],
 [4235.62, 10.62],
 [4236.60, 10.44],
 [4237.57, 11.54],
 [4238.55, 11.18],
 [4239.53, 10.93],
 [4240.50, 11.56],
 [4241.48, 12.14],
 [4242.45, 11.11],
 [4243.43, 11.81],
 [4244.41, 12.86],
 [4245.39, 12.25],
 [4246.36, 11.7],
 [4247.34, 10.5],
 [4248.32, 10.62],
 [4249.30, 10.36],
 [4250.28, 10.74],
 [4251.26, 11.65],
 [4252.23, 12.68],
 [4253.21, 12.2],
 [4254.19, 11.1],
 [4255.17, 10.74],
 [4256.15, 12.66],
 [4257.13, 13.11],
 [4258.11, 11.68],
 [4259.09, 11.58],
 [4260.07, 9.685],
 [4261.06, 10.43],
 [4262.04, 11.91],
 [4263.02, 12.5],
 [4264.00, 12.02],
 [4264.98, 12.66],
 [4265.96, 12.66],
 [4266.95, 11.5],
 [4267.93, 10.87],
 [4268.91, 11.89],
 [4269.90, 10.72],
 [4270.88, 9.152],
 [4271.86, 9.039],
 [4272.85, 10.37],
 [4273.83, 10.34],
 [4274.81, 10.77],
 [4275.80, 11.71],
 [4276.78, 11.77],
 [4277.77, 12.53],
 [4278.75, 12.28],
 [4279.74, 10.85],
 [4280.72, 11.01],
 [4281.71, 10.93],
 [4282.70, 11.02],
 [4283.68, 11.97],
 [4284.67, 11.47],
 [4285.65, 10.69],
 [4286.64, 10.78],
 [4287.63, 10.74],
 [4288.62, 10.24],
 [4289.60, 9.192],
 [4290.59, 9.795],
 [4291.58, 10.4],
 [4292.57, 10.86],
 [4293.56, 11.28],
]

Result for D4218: -0.7 AA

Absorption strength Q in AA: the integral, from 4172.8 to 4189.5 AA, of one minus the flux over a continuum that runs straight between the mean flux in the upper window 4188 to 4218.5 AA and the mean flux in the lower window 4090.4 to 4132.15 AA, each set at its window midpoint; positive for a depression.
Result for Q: 0.5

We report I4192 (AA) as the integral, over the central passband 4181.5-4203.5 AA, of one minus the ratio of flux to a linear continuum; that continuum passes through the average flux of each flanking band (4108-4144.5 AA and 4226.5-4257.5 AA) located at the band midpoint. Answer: 0.09 AA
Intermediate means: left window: 12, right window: 11.4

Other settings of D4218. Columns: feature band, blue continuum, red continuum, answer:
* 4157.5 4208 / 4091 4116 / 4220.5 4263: -2.08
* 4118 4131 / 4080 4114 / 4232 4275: -0.52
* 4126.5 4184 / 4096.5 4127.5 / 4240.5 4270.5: -1.49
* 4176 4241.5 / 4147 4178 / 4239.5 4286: 0.19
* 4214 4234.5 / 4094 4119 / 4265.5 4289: -0.34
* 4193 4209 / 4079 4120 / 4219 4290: -0.42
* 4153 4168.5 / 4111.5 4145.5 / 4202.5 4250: -0.35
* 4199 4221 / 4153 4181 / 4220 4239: -1.22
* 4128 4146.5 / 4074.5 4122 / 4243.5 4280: -0.43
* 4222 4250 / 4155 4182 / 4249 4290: 0.91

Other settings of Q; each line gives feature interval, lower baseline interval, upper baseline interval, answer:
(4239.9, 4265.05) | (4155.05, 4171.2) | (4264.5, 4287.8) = -0.5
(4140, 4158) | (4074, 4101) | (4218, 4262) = -0.3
